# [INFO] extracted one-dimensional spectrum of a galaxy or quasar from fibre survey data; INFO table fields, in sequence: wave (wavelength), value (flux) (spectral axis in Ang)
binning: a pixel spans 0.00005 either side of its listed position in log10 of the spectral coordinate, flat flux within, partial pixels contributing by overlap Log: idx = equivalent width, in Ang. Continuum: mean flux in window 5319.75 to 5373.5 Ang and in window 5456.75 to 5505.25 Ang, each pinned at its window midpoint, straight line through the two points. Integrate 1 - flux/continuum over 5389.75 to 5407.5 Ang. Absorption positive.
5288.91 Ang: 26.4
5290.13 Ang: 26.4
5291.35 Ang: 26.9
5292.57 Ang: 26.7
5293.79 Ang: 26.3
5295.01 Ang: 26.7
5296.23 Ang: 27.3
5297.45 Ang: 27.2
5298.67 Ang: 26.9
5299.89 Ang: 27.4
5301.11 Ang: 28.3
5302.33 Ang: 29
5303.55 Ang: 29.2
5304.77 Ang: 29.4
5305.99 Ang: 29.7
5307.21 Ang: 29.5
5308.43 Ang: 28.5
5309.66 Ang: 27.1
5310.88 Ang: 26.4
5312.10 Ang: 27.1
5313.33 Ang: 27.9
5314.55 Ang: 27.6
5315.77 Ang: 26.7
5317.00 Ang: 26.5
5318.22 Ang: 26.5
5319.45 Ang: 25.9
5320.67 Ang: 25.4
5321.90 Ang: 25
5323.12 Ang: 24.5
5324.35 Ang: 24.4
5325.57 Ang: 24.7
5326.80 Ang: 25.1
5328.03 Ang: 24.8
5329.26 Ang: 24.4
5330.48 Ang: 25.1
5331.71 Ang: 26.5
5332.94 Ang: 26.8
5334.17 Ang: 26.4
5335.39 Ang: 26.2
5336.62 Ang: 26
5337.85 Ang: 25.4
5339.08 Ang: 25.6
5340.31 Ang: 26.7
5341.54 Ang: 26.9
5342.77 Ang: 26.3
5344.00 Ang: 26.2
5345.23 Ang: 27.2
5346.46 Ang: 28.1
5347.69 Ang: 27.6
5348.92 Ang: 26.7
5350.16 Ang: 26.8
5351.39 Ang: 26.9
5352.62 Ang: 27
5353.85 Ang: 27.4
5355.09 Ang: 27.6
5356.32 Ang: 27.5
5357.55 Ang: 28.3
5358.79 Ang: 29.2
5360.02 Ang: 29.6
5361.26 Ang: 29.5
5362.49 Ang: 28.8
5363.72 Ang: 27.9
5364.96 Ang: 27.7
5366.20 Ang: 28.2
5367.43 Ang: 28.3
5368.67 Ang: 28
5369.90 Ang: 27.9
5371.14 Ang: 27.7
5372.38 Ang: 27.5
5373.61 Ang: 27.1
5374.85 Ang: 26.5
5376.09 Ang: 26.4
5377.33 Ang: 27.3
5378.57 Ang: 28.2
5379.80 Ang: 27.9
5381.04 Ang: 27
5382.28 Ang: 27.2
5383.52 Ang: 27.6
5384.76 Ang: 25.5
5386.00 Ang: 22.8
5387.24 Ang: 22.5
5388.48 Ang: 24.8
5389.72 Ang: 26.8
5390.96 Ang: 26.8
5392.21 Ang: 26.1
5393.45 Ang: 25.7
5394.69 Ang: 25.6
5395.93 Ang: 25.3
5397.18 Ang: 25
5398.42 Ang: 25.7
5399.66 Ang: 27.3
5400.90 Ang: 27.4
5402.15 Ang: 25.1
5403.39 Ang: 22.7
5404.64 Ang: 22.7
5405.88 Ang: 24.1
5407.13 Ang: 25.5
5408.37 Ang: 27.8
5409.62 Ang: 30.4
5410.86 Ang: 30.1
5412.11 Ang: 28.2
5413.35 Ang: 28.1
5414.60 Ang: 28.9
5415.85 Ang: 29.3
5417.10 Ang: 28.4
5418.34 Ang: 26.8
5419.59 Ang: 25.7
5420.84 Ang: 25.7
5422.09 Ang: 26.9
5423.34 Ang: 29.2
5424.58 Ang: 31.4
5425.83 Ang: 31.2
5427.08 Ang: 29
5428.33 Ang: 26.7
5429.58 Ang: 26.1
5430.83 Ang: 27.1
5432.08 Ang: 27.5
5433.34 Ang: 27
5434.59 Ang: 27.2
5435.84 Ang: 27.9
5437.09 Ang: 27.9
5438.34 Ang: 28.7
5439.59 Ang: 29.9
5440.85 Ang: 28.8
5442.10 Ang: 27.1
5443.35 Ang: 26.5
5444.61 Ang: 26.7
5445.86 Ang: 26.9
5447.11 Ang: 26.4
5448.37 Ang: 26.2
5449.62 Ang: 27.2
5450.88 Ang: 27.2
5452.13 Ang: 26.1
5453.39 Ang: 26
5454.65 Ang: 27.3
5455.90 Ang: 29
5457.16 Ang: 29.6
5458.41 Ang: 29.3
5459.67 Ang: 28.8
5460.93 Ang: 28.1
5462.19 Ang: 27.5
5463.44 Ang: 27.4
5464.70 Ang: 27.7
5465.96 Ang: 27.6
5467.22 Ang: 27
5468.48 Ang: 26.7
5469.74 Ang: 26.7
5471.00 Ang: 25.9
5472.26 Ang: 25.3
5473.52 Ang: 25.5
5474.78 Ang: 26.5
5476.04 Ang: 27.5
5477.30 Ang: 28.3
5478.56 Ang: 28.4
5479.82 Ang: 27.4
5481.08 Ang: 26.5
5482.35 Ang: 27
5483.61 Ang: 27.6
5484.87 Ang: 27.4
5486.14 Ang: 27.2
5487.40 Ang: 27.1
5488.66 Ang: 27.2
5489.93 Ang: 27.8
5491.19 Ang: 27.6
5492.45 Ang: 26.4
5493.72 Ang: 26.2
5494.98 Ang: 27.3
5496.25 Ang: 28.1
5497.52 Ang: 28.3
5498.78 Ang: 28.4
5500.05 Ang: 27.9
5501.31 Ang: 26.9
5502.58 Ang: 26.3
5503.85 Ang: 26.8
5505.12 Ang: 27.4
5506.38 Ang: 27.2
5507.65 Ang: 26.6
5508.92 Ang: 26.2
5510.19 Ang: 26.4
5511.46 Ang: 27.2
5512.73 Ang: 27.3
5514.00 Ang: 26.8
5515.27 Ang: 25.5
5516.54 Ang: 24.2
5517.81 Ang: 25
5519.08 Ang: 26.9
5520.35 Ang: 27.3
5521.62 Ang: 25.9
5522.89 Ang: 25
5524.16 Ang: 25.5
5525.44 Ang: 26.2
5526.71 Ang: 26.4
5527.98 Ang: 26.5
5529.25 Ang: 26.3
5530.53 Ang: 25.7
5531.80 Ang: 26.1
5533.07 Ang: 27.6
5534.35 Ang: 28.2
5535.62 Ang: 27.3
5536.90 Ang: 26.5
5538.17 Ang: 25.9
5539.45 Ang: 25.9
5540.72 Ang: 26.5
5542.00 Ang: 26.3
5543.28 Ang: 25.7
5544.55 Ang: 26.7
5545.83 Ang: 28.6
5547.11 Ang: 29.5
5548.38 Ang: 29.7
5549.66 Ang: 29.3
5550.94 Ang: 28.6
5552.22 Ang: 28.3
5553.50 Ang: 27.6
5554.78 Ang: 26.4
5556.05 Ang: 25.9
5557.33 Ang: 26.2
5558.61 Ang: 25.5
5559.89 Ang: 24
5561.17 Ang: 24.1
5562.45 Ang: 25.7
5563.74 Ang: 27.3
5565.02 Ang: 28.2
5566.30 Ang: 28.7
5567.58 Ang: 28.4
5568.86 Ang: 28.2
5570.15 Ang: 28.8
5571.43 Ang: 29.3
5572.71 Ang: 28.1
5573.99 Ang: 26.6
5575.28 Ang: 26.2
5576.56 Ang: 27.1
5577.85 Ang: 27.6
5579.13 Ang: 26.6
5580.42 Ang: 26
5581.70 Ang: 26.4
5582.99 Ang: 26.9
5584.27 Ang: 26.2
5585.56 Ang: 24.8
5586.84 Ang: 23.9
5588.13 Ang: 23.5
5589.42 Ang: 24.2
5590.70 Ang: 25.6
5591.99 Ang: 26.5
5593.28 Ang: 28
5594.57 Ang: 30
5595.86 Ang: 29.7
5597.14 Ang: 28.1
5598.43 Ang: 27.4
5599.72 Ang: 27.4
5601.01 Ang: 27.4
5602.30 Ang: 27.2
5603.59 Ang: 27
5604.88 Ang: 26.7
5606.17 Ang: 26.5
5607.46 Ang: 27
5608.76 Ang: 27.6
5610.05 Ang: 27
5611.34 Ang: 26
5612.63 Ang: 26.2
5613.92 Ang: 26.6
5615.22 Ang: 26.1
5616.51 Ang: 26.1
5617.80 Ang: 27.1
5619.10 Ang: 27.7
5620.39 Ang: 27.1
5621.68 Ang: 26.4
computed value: 1.1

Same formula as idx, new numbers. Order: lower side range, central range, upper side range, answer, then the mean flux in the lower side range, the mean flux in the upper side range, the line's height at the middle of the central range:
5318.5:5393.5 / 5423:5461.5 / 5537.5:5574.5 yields -1.35 Ang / 26.7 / 27.2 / 26.9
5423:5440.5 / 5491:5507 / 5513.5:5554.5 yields 0.02 Ang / 28.3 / 26.8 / 27.3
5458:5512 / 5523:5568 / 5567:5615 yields 0.30 Ang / 27.2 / 26.9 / 27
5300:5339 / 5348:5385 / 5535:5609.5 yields -1.32 Ang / 26.6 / 27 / 26.7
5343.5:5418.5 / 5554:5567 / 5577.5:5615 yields 0.25 Ang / 27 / 26.7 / 26.7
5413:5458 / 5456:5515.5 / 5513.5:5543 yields -0.76 Ang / 27.7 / 26.2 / 26.9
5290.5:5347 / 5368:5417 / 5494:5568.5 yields 0.27 Ang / 26.7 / 26.8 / 26.7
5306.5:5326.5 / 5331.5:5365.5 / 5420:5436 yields -0.47 Ang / 26.5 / 27.9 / 26.9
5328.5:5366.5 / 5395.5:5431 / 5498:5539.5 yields -0.39 Ang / 27.1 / 26.5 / 26.9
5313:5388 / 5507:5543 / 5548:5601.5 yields 0.82 Ang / 26.7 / 27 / 26.9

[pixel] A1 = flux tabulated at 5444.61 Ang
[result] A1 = 26.7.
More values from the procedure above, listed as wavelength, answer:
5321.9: 25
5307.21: 29.5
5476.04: 27.5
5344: 26.2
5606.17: 26.5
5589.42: 24.2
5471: 25.9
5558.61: 25.5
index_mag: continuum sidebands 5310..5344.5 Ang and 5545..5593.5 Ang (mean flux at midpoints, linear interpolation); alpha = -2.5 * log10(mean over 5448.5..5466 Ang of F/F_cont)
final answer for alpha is -0.05 mag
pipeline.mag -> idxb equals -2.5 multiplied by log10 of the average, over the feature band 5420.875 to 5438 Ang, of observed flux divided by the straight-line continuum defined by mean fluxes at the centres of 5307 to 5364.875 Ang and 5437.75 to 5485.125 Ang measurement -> -0.03 mag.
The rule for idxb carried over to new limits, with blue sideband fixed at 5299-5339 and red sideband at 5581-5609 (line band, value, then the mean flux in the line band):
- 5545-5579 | -0.029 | 27.4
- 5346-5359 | -0.033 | 27.5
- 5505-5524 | 0.017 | 26.3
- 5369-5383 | -0.028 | 27.4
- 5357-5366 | -0.079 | 28.7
